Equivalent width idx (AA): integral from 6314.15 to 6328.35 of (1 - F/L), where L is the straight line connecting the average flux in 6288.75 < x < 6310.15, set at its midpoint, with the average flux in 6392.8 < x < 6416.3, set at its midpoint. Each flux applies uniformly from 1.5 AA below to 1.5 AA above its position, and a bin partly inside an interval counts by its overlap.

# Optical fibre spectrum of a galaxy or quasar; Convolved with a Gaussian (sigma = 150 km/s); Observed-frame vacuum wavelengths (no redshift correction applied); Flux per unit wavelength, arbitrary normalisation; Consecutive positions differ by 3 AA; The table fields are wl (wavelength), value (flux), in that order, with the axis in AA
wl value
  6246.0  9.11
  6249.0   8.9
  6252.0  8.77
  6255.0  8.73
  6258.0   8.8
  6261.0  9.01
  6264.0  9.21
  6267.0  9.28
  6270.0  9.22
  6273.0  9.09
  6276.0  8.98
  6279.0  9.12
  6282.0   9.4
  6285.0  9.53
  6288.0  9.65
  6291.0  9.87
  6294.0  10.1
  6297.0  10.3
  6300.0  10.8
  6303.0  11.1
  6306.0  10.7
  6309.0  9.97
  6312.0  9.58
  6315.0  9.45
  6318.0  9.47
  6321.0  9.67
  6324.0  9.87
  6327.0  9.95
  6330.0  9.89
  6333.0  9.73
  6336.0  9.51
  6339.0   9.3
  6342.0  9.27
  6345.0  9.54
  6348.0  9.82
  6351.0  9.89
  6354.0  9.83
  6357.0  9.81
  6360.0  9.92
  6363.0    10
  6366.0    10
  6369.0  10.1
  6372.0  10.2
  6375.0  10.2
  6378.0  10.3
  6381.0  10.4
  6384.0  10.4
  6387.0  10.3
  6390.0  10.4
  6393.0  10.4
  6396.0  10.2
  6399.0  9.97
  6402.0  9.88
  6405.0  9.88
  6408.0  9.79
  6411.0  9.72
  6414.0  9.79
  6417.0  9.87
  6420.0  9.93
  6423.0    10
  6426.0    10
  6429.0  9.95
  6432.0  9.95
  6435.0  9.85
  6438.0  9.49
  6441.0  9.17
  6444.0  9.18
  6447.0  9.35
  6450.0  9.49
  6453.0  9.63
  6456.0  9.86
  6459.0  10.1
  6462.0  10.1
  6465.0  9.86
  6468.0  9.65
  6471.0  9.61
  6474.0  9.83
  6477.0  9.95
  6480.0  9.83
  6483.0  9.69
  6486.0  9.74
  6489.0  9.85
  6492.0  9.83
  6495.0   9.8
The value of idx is 0.8 AA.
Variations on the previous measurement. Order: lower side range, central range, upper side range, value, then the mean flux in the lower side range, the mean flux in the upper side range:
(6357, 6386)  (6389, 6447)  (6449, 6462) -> 0.71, 10.2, 9.82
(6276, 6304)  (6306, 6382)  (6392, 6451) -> 0.16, 9.91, 9.79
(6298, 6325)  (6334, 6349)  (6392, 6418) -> 0.82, 10.1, 9.94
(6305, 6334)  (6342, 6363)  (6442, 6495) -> 0.04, 9.81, 9.73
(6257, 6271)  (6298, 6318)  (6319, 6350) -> -1.61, 9.11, 9.66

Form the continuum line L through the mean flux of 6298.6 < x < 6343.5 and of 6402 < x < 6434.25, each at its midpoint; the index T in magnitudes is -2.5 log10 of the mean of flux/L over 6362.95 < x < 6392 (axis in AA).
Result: -0.04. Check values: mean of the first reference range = 9.88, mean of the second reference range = 9.89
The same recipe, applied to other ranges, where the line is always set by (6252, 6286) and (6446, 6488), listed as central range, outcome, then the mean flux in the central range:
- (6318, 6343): -0.04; 9.65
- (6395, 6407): -0.05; 9.97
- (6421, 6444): -0.01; 9.74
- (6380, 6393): -0.10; 10.4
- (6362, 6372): -0.07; 10.1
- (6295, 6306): -0.16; 10.7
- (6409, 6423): -0.03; 9.84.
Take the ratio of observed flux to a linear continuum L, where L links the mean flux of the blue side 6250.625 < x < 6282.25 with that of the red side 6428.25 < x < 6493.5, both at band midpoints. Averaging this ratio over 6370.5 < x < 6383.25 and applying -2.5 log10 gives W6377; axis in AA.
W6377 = -0.09 mag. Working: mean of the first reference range 9.04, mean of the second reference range 9.72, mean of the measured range 10.3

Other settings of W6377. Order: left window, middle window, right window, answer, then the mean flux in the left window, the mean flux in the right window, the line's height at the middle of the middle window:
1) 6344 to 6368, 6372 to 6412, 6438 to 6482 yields -0.04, 9.86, 9.68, 9.8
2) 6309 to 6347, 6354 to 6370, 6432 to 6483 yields -0.03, 9.62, 9.69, 9.64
